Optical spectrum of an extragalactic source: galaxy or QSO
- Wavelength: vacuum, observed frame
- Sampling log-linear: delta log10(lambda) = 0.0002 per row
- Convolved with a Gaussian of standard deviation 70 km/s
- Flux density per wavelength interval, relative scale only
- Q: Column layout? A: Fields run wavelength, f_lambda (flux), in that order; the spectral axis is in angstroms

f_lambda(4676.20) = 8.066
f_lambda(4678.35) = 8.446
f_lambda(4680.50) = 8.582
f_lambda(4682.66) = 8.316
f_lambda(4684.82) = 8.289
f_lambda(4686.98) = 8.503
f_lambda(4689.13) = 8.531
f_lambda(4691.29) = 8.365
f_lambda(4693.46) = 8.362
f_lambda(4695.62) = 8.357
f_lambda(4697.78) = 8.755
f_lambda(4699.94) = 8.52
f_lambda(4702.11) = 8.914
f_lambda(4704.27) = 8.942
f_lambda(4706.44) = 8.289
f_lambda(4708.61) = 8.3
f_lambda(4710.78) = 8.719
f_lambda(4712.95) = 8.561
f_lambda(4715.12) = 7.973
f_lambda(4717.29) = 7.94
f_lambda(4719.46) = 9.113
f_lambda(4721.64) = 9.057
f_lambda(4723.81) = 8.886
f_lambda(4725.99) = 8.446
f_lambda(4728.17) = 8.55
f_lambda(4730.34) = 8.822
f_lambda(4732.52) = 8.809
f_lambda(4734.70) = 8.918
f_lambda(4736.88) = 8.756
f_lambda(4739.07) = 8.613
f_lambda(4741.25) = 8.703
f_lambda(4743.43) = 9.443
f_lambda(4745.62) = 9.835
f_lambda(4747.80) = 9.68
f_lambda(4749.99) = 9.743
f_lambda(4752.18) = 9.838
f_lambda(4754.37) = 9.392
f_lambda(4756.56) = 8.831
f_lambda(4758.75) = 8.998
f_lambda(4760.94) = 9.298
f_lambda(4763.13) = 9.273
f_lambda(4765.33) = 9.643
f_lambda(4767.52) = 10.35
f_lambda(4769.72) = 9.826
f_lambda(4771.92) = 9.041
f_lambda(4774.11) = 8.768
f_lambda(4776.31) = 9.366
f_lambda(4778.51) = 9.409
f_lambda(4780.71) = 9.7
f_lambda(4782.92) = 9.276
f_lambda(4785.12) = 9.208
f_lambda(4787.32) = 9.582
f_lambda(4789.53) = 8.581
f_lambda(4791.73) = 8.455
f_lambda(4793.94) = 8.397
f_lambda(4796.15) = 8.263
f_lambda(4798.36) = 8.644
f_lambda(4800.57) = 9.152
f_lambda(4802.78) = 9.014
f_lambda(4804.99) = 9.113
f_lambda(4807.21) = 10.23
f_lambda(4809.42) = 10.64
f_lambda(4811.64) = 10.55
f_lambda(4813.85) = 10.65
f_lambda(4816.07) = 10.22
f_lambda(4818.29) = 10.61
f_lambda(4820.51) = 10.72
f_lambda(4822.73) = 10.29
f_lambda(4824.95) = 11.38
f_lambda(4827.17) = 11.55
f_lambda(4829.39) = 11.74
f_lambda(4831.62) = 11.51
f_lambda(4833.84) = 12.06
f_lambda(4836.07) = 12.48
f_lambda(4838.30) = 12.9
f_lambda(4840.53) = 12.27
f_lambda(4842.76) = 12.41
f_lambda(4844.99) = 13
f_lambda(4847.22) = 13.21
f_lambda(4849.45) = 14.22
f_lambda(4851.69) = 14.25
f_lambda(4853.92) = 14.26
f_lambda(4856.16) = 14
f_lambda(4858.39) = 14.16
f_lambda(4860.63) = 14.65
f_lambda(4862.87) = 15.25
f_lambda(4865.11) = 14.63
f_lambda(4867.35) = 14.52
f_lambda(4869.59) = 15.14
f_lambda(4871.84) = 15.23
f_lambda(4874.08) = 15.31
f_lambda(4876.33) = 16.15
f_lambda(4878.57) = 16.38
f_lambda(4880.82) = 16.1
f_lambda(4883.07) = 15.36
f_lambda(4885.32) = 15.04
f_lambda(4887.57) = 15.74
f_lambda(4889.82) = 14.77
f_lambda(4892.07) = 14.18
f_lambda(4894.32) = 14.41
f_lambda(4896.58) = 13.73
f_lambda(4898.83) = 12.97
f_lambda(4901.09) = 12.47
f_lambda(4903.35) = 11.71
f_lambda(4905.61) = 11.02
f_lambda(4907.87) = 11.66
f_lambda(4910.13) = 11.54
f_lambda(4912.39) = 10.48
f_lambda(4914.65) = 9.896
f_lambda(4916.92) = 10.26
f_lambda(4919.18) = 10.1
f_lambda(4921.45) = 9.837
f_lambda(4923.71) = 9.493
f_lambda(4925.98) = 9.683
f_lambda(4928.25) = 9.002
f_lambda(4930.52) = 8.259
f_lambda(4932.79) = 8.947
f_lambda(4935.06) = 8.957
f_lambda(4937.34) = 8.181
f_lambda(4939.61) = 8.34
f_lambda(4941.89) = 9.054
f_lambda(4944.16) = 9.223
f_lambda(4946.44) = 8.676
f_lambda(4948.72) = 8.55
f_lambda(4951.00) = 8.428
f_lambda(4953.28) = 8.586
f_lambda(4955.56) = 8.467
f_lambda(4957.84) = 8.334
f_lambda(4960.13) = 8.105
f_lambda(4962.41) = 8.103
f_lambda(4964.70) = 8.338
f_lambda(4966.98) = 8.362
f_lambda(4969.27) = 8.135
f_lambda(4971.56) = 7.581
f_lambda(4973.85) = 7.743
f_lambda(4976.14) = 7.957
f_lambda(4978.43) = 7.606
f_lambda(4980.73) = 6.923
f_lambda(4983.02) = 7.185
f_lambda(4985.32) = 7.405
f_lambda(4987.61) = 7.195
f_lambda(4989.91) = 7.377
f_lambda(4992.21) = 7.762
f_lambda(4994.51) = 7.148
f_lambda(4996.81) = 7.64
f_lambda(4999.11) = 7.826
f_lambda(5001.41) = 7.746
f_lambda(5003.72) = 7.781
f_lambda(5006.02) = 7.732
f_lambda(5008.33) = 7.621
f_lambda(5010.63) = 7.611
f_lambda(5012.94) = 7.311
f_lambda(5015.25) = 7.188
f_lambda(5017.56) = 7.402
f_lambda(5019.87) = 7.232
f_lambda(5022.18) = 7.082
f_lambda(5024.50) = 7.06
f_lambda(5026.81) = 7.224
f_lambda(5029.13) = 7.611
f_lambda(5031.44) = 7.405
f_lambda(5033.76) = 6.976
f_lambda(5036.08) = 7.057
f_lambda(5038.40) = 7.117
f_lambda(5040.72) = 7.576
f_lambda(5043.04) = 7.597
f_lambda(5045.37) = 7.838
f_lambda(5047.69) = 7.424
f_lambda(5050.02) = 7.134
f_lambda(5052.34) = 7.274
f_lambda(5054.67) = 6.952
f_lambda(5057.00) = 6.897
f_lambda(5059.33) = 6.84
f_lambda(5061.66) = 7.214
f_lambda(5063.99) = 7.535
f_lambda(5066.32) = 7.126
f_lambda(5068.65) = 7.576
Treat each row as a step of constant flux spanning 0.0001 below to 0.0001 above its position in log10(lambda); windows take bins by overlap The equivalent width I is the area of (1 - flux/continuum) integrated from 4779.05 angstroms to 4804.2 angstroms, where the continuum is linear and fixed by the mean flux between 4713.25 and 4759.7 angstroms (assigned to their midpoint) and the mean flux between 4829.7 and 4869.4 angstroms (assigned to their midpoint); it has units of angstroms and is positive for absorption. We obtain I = 5.0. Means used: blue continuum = 8.96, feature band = 8.95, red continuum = 13.5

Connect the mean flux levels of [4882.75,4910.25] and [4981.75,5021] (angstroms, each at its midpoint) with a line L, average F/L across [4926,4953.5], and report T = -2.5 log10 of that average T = 0.248 mag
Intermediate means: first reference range 13.4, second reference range 7.48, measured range 8.73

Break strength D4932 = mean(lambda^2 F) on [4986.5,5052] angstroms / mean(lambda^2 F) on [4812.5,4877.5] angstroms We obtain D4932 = 0.6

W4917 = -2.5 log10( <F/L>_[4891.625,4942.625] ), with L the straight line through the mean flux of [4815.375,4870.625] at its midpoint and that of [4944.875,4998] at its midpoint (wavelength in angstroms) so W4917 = -0.05 mag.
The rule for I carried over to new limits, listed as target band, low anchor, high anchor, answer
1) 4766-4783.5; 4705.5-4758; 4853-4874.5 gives 2.1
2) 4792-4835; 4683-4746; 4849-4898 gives 8.0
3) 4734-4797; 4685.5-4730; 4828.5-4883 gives 8.4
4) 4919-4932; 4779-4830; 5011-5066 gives -1.3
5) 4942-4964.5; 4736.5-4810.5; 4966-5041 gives -1.9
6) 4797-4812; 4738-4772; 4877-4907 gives 2.1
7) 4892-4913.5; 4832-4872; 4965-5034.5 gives -1.3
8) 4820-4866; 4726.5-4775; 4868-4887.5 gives 3.1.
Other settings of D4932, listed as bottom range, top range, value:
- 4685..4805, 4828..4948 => 1.47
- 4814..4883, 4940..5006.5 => 0.63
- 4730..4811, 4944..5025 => 0.92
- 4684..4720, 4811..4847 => 1.44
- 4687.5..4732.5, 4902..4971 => 1.18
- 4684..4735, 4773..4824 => 1.15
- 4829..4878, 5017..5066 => 0.56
